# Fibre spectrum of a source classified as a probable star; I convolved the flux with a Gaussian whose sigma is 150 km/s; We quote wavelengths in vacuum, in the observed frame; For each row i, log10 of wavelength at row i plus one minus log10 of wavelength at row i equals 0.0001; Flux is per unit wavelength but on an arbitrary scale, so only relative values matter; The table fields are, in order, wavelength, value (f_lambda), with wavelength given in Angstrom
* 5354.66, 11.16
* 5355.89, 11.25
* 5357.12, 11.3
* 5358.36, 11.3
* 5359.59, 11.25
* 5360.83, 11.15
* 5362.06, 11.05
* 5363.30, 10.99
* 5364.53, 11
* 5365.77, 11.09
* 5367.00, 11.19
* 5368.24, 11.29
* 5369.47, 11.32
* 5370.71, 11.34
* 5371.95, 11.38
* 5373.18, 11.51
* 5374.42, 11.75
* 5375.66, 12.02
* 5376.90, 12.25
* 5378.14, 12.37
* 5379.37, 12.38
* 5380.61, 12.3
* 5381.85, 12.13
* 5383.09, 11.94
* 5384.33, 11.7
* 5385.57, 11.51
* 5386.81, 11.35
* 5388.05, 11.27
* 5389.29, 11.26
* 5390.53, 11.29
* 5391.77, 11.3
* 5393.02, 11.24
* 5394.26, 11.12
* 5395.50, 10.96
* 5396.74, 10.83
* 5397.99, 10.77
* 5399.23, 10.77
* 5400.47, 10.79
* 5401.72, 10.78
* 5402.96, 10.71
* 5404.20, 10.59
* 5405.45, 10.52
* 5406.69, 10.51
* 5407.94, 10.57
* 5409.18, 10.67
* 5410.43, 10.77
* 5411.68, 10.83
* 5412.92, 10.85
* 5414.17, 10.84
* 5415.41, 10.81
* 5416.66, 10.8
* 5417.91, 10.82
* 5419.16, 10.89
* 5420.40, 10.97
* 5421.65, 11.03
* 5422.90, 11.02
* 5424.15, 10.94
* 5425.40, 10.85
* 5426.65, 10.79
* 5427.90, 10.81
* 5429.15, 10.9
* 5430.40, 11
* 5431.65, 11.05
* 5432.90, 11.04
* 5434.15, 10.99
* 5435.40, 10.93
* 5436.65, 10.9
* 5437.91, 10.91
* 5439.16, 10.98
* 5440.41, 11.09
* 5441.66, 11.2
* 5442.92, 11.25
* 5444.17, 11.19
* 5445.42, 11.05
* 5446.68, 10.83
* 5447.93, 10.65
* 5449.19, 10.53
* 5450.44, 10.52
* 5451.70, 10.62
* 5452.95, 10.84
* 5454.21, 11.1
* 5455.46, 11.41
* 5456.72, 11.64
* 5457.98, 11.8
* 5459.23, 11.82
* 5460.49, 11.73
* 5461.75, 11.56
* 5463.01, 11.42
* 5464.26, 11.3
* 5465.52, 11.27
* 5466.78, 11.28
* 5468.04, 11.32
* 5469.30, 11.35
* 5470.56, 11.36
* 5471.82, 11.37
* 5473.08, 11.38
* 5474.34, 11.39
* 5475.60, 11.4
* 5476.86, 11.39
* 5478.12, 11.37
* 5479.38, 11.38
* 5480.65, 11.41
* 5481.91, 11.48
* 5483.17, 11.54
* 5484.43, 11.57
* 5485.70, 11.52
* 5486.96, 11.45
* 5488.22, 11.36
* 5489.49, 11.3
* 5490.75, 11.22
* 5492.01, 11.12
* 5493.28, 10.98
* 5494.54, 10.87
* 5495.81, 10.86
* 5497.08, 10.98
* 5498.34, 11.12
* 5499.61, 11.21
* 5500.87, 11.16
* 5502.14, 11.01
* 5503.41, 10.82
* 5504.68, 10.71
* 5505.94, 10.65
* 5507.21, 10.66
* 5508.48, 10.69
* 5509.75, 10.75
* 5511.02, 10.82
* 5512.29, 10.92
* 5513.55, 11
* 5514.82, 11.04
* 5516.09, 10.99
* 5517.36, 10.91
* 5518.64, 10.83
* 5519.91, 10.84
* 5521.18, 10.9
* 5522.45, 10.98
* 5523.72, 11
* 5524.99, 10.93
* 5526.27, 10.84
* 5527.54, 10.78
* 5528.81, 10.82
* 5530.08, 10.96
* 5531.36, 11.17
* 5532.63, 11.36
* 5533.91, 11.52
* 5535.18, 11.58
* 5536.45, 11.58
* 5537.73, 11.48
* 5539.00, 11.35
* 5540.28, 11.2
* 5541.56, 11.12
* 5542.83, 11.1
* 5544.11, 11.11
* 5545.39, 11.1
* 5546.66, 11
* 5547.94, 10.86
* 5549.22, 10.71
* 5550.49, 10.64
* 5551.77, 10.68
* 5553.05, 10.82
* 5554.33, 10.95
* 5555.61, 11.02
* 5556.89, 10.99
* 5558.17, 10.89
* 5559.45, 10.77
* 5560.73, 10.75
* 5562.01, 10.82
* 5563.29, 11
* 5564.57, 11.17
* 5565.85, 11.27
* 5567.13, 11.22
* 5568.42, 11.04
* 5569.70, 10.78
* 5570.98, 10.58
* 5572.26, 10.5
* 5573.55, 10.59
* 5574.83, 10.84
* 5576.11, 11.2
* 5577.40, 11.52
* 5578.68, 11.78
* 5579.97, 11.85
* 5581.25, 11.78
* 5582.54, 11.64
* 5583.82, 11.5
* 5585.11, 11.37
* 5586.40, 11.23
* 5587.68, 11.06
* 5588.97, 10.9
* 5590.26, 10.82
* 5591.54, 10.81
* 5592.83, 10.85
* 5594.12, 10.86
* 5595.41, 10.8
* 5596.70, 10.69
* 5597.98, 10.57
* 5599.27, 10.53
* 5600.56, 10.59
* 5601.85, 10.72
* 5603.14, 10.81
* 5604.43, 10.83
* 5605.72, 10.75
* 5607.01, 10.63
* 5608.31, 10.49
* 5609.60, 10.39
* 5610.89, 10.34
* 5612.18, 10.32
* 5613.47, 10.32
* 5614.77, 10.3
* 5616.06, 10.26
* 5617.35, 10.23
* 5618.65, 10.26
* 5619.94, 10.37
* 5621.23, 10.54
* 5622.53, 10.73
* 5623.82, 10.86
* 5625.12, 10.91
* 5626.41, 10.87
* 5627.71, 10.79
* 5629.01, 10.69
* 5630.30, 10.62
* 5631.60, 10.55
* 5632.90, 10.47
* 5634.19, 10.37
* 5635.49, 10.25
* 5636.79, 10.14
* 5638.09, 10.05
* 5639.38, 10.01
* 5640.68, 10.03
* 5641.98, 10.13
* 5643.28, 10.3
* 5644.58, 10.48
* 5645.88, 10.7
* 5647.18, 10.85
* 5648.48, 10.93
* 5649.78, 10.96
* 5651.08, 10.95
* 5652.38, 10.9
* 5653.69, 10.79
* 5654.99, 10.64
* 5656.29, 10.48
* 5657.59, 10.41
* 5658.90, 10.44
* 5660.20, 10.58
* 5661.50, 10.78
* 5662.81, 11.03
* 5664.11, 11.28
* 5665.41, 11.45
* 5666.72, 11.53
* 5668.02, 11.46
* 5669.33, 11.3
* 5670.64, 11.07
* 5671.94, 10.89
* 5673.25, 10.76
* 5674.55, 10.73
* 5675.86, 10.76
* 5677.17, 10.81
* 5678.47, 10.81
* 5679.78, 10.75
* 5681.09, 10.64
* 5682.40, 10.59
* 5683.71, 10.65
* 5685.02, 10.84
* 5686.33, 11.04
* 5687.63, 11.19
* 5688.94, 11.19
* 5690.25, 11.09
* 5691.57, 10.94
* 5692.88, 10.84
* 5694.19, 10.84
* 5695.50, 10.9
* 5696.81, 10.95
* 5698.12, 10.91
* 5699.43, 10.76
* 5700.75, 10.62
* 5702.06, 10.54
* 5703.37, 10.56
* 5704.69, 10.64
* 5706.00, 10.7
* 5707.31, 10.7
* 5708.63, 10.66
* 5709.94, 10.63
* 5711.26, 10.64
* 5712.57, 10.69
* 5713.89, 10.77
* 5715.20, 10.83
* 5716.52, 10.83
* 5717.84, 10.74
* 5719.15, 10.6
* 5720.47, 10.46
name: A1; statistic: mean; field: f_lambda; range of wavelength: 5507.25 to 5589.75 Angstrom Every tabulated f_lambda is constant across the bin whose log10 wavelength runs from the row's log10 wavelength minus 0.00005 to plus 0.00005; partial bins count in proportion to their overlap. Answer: 11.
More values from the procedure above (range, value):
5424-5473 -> 11.1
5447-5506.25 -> 11.2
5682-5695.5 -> 10.9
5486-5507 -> 11.1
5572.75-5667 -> 10.7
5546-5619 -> 10.9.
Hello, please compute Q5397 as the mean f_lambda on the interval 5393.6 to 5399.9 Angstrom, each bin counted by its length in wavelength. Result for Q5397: 10.9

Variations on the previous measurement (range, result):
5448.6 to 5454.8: 10.7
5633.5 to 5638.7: 10.2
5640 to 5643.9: 10.1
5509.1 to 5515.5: 10.9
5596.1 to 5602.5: 10.6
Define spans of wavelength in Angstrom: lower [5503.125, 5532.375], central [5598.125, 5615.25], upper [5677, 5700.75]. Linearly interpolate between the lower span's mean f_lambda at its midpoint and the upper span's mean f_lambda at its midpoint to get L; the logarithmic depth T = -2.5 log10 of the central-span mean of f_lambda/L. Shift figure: 0.03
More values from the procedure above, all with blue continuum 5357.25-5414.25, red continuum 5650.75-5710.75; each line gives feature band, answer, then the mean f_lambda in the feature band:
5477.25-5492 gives -0.029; 11.4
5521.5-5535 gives 0.000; 11.1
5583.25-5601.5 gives 0.007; 10.9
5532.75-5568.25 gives -0.005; 11.1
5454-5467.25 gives -0.035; 11.5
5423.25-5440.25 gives 0.024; 10.9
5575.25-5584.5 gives -0.059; 11.6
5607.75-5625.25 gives 0.050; 10.4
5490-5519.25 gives 0.015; 10.9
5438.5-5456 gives 0.020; 10.9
